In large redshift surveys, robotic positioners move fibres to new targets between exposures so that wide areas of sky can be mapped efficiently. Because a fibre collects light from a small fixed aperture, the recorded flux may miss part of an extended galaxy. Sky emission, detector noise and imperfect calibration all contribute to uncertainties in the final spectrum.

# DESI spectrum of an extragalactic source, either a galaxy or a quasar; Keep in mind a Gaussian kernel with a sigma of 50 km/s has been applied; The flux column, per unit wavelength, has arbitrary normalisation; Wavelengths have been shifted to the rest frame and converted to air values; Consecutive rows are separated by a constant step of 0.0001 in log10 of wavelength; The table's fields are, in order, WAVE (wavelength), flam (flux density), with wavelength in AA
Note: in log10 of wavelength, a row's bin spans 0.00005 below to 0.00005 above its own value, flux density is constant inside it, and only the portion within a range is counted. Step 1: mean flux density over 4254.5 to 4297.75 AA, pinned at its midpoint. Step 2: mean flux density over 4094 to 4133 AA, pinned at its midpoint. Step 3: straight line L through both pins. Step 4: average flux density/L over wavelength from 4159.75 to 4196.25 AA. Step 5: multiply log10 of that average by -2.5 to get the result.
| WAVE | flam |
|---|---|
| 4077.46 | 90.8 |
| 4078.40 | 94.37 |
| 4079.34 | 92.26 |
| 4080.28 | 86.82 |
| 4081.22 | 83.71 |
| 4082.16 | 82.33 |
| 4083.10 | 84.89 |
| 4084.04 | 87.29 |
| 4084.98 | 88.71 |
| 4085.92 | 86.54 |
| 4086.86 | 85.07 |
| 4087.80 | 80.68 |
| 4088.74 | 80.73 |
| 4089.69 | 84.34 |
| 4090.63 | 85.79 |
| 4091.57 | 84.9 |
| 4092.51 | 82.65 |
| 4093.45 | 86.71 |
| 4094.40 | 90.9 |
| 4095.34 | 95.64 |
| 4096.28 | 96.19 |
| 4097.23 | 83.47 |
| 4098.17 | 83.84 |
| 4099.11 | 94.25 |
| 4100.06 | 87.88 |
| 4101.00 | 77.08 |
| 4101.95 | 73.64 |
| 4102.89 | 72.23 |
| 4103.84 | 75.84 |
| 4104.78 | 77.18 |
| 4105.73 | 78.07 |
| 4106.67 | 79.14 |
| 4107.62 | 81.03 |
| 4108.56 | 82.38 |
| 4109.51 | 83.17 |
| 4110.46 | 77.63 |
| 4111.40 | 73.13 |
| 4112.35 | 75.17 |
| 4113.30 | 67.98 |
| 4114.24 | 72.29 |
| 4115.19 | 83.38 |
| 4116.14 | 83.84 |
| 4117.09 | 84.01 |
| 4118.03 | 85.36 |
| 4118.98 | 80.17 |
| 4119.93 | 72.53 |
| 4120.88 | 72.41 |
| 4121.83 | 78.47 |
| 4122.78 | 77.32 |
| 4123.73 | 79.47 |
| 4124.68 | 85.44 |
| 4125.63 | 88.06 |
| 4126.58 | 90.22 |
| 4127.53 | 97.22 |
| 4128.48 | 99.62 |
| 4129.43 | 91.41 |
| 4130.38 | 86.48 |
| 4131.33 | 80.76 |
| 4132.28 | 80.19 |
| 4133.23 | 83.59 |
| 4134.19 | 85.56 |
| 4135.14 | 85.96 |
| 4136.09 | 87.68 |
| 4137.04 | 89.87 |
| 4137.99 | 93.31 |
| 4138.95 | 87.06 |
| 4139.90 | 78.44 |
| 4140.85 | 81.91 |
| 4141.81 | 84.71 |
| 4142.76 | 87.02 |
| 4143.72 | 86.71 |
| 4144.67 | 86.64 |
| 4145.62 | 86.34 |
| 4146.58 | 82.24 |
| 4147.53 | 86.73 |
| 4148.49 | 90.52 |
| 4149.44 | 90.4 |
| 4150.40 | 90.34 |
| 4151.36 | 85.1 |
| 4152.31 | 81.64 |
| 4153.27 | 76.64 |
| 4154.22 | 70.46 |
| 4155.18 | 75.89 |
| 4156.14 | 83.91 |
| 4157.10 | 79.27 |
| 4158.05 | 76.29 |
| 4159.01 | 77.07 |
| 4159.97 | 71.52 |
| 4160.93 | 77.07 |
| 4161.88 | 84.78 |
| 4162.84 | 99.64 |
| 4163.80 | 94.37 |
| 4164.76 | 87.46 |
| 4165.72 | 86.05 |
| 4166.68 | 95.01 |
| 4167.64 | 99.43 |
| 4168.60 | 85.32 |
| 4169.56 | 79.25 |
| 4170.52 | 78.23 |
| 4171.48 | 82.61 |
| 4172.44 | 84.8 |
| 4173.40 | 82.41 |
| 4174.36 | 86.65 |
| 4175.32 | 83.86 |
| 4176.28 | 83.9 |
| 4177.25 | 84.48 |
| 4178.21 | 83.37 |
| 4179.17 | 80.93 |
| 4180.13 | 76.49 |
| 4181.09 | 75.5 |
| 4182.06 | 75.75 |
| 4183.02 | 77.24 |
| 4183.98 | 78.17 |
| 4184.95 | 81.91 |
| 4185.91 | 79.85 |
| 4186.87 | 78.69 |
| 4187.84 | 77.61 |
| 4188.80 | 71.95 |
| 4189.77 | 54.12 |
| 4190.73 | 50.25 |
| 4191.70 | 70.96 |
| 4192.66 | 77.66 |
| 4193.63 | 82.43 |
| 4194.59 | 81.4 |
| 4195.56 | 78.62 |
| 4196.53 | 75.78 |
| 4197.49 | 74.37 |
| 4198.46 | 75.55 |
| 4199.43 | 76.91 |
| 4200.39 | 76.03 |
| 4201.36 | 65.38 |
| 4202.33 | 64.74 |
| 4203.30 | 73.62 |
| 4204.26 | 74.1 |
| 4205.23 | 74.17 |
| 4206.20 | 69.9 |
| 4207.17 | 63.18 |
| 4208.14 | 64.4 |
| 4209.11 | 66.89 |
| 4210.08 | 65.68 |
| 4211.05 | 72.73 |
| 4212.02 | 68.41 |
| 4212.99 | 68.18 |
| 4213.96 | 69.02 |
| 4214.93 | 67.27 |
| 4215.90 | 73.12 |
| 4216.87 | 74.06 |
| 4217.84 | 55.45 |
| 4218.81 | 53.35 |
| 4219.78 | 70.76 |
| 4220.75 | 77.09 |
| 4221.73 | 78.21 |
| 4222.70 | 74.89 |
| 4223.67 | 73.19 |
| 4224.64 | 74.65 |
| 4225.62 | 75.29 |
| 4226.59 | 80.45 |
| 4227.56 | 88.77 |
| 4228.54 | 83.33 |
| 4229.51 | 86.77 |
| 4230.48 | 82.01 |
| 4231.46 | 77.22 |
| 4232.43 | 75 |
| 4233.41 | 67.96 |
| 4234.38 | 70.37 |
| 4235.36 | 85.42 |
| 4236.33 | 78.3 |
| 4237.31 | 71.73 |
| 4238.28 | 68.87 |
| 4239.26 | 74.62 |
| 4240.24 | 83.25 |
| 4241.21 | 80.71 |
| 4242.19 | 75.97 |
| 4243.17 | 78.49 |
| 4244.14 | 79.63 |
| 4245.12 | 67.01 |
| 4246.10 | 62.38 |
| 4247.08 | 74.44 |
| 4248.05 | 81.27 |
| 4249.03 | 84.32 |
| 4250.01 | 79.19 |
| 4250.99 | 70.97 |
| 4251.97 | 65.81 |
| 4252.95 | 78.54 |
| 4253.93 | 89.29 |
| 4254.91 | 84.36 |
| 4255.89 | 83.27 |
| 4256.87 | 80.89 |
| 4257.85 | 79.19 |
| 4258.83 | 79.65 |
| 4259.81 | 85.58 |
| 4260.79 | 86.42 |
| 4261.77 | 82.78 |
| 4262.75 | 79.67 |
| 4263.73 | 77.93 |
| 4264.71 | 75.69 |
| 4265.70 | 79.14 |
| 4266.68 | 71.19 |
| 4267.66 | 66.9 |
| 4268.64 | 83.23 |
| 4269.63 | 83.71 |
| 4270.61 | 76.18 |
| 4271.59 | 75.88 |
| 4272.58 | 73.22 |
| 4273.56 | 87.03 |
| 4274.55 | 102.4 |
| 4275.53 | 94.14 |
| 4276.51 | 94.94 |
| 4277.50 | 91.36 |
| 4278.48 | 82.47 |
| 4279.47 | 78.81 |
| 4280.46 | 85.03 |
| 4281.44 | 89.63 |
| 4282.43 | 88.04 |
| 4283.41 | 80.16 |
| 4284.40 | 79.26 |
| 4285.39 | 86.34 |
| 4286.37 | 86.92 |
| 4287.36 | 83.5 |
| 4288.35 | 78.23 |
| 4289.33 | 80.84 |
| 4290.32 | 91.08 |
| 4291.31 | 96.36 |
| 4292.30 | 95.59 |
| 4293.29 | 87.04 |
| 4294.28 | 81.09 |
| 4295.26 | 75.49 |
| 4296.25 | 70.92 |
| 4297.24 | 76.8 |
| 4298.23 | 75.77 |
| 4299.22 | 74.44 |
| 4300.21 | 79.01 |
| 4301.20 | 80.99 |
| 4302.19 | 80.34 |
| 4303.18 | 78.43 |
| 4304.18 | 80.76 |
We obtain 0.027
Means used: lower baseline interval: 82.3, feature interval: 80.5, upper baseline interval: 82.9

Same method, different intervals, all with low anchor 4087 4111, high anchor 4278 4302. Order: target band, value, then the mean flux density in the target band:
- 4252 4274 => 0.04 mag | 79.7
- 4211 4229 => 0.14 mag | 72.5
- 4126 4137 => -0.07 mag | 88.2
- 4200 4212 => 0.20 mag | 69.1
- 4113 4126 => 0.05 mag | 79.4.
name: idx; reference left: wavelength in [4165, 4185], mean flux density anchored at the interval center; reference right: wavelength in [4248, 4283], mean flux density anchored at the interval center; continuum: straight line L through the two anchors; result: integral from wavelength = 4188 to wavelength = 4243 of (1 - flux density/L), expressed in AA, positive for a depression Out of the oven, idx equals 6.3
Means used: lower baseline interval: 83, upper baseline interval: 81.9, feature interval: 73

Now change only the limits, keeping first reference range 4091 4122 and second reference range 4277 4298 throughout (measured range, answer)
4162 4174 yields -0.8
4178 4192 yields 1.4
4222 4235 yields 0.8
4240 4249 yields 0.8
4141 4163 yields -0.3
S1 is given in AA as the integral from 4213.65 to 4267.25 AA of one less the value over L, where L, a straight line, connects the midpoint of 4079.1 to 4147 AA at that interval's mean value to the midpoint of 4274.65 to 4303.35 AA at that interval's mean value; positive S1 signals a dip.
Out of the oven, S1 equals 4.7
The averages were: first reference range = 83.7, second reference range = 83.9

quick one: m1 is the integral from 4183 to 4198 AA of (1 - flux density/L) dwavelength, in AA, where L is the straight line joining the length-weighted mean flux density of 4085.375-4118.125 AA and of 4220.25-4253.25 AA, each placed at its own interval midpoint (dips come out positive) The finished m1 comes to 0.8 AA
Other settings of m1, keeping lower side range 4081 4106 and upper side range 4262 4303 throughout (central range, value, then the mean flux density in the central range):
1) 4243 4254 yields 1.0 AA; 75.4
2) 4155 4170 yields -0.2 AA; 84.7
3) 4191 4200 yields 0.7 AA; 76.4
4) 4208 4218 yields 1.8 AA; 68.3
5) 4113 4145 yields -0.1 AA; 84.1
